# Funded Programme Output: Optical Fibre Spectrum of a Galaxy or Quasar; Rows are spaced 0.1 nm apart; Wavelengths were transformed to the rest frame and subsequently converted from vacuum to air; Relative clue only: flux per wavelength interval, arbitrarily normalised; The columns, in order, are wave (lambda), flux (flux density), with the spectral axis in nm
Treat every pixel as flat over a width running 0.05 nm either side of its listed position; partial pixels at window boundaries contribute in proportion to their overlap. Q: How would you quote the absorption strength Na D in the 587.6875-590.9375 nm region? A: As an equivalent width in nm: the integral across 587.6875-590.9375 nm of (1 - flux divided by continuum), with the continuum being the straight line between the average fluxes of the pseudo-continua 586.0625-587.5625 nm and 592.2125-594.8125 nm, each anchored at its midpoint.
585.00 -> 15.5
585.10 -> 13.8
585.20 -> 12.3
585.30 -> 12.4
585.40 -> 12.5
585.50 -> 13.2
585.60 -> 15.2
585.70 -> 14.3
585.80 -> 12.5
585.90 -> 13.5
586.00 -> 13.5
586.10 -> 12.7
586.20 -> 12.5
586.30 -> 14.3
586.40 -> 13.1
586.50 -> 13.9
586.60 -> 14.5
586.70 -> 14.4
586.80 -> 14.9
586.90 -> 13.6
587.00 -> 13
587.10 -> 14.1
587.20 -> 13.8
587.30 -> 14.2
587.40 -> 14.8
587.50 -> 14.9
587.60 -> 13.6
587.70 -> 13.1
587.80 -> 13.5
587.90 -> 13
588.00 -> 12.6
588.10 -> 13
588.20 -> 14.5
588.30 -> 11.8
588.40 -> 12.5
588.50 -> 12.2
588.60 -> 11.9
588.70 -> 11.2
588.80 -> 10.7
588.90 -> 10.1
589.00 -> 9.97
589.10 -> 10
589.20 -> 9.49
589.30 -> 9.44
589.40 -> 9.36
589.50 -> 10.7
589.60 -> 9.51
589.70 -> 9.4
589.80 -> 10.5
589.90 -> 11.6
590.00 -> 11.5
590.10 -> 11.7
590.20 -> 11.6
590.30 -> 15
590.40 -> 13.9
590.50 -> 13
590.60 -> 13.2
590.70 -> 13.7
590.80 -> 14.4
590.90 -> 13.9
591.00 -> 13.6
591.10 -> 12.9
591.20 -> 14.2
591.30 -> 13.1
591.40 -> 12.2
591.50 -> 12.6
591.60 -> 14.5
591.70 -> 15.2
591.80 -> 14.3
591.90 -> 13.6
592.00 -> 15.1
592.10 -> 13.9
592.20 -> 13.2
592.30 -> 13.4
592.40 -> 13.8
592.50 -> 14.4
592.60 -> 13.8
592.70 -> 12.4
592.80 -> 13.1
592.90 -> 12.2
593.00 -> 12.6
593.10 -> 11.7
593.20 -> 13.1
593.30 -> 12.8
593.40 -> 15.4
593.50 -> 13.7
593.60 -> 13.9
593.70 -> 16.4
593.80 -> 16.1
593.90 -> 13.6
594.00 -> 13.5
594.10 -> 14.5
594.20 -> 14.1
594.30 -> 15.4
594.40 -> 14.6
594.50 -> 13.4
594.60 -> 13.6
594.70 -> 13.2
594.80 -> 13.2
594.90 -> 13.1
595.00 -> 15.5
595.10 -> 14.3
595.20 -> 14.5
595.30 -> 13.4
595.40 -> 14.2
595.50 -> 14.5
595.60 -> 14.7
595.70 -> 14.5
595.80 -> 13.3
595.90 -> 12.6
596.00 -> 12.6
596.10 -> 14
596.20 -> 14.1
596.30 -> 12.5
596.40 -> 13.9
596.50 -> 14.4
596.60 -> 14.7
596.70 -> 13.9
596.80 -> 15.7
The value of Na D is 0.47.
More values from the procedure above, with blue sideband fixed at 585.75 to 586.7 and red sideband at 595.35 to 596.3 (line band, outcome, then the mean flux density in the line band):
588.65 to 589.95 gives 0.33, 10.2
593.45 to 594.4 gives -0.06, 14.6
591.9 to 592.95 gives 0.01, 13.5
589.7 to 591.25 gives 0.08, 12.9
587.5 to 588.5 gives 0.03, 13.1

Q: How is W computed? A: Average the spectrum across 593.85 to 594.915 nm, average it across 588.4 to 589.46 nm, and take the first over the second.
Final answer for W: 1.3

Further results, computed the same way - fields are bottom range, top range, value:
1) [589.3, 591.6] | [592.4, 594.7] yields 1.12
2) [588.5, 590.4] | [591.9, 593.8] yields 1.26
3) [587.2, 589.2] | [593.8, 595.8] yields 1.13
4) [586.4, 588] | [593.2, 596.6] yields 1.01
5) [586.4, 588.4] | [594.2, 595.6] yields 1.03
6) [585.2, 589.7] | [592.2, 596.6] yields 1.09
